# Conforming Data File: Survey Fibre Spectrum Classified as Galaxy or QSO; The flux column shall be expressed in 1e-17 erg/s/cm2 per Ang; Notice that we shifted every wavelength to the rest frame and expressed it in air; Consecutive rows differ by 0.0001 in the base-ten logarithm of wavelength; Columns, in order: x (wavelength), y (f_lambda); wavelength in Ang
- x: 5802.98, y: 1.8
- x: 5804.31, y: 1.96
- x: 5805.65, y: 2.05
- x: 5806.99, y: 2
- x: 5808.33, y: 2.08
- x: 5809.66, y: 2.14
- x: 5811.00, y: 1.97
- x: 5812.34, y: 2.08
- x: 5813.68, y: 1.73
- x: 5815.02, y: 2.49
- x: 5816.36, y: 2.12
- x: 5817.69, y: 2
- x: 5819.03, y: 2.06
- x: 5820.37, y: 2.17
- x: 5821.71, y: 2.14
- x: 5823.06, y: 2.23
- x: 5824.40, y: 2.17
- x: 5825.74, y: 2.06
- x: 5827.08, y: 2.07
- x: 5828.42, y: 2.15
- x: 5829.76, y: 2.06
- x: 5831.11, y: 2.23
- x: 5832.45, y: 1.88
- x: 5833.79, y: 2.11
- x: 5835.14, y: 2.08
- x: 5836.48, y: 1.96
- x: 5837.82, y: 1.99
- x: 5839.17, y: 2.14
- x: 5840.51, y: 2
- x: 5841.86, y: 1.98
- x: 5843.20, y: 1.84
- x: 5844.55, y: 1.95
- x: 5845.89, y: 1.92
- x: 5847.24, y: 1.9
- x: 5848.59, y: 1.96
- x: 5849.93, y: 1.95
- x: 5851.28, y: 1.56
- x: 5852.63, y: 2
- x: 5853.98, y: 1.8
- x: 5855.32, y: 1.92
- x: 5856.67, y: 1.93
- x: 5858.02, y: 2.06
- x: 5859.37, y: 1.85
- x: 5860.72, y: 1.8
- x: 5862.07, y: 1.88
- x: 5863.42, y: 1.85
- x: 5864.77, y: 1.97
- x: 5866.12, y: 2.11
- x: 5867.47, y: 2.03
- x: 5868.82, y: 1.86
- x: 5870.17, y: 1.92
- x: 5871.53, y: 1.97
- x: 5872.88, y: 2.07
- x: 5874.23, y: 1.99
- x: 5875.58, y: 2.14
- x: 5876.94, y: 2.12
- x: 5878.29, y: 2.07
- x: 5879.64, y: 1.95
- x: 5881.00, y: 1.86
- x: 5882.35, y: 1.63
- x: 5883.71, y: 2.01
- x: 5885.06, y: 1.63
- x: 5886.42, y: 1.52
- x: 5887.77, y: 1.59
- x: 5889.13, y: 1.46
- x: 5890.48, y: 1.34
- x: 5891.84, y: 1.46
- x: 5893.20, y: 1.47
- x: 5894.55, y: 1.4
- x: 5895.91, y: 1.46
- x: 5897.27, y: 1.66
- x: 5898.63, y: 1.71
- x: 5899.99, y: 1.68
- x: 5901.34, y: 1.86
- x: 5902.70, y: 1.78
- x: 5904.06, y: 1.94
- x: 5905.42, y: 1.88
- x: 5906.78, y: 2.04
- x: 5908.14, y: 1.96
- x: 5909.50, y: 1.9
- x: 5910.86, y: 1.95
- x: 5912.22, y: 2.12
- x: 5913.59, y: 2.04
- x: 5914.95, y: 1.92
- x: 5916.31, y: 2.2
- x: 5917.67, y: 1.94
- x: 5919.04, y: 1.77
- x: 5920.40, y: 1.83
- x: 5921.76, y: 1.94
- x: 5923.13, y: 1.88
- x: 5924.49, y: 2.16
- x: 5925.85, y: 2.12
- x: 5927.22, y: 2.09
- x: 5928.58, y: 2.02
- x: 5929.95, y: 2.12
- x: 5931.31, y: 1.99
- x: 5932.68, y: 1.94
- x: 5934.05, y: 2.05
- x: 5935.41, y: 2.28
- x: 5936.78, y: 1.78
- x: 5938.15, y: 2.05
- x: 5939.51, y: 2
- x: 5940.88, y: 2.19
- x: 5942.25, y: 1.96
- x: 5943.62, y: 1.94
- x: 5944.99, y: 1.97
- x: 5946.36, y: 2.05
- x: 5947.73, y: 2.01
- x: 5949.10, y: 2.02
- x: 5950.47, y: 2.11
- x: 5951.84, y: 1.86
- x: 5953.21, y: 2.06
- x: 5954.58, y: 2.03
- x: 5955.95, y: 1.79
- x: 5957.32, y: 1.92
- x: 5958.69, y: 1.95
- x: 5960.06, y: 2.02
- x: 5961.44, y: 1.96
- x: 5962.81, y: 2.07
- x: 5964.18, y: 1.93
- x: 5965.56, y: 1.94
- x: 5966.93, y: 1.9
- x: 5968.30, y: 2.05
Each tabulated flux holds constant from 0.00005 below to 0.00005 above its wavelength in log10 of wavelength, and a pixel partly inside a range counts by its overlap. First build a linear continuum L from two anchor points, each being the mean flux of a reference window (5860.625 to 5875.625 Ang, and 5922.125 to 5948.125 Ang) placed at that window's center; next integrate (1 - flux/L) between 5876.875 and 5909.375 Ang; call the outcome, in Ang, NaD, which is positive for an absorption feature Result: 4.3 Ang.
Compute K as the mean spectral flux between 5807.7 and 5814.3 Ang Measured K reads 2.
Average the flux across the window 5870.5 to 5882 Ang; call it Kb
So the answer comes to 2.01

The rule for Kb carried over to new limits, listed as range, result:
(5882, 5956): 1.89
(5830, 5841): 2.05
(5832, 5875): 1.95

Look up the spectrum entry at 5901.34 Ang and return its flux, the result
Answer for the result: 1.86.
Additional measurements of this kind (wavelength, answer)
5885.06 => 1.63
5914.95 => 1.92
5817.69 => 2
